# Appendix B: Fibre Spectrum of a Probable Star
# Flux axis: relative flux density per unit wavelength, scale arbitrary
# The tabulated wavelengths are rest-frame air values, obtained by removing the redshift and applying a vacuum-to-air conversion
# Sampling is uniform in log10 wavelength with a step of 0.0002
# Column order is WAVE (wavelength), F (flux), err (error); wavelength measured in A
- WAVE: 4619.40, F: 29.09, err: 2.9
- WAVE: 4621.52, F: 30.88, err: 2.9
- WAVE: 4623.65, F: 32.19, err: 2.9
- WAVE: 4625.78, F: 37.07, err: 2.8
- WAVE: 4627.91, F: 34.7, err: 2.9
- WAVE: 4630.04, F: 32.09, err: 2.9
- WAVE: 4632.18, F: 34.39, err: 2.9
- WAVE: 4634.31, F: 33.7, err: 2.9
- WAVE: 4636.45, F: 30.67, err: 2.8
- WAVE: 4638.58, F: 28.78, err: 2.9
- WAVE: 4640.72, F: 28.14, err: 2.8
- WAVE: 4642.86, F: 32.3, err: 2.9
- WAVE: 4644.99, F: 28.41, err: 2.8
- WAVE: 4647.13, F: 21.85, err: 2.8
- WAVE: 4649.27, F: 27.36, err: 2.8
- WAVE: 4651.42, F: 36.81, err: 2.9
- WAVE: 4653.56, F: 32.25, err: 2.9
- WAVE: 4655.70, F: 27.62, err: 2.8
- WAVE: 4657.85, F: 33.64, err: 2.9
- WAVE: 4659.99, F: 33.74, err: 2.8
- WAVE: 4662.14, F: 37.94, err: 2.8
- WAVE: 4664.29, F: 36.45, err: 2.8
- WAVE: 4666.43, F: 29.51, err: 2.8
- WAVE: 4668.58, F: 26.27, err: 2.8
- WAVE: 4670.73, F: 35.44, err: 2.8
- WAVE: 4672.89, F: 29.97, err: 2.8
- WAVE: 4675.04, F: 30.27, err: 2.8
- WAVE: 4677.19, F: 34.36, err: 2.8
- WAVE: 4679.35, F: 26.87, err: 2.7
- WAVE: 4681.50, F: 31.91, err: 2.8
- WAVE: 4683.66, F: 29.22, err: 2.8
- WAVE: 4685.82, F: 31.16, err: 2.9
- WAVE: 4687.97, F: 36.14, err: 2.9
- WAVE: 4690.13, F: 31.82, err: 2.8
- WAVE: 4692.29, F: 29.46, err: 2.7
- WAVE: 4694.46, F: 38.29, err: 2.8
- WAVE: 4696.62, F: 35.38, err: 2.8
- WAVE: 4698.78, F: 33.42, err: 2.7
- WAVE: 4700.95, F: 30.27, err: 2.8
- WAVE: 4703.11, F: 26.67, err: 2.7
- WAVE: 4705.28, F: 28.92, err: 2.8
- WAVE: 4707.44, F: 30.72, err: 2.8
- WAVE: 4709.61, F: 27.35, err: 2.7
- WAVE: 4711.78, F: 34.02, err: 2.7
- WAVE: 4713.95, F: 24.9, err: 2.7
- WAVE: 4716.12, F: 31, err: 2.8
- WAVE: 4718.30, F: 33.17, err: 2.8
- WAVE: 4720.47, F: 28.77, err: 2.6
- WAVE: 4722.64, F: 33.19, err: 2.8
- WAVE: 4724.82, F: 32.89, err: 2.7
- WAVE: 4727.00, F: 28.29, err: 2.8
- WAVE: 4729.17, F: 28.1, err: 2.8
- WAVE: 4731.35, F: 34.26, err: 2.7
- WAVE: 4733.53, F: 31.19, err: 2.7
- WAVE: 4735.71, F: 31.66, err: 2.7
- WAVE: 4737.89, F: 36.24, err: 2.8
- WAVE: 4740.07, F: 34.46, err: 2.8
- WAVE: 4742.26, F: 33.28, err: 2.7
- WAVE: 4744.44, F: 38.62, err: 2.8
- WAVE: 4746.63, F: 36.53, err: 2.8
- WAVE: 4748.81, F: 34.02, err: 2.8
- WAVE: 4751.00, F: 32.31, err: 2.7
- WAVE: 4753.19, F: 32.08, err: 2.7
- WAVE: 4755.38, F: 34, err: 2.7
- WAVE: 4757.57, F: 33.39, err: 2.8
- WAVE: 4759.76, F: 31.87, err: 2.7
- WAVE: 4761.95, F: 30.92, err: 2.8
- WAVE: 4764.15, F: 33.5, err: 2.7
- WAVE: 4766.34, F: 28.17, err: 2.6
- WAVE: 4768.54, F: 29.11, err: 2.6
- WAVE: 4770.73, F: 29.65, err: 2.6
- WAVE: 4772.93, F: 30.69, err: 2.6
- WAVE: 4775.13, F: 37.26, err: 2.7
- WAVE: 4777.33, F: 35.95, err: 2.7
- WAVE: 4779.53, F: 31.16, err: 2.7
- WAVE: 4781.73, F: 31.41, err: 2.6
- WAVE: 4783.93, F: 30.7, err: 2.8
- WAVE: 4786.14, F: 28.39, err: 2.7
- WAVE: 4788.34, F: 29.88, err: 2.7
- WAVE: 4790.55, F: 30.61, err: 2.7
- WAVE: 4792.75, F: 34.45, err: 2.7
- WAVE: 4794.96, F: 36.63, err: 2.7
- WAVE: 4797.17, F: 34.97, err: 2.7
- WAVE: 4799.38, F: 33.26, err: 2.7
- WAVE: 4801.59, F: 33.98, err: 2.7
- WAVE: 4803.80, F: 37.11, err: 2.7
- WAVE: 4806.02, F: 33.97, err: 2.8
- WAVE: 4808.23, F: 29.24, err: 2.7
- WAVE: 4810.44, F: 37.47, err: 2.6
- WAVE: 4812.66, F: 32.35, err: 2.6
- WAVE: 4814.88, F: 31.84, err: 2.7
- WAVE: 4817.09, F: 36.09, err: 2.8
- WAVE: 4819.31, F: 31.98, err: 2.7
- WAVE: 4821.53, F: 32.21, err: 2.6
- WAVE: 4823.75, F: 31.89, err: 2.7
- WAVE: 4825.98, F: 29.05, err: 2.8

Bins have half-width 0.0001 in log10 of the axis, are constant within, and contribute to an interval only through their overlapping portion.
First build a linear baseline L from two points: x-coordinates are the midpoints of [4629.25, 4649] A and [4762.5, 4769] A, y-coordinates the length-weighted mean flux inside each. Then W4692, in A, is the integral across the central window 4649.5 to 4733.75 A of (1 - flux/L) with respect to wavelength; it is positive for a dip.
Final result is -4.0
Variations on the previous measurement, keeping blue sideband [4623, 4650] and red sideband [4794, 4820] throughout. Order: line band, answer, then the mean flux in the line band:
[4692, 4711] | 0.5 A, 31.3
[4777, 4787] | 0.7 A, 31.2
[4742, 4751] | -0.7 A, 35.4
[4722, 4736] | 0.6 A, 31.3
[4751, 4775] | 1.2 A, 31.6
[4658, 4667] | -0.9 A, 34.6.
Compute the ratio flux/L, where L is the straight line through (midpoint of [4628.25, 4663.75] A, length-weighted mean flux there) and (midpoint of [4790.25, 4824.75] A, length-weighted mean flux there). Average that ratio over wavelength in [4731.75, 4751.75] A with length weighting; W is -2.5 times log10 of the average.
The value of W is -0.05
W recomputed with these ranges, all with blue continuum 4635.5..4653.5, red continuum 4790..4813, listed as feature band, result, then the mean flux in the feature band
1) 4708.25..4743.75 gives 0.01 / 31.5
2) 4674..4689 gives -0.03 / 31.4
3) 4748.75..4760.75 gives 0.00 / 32.9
